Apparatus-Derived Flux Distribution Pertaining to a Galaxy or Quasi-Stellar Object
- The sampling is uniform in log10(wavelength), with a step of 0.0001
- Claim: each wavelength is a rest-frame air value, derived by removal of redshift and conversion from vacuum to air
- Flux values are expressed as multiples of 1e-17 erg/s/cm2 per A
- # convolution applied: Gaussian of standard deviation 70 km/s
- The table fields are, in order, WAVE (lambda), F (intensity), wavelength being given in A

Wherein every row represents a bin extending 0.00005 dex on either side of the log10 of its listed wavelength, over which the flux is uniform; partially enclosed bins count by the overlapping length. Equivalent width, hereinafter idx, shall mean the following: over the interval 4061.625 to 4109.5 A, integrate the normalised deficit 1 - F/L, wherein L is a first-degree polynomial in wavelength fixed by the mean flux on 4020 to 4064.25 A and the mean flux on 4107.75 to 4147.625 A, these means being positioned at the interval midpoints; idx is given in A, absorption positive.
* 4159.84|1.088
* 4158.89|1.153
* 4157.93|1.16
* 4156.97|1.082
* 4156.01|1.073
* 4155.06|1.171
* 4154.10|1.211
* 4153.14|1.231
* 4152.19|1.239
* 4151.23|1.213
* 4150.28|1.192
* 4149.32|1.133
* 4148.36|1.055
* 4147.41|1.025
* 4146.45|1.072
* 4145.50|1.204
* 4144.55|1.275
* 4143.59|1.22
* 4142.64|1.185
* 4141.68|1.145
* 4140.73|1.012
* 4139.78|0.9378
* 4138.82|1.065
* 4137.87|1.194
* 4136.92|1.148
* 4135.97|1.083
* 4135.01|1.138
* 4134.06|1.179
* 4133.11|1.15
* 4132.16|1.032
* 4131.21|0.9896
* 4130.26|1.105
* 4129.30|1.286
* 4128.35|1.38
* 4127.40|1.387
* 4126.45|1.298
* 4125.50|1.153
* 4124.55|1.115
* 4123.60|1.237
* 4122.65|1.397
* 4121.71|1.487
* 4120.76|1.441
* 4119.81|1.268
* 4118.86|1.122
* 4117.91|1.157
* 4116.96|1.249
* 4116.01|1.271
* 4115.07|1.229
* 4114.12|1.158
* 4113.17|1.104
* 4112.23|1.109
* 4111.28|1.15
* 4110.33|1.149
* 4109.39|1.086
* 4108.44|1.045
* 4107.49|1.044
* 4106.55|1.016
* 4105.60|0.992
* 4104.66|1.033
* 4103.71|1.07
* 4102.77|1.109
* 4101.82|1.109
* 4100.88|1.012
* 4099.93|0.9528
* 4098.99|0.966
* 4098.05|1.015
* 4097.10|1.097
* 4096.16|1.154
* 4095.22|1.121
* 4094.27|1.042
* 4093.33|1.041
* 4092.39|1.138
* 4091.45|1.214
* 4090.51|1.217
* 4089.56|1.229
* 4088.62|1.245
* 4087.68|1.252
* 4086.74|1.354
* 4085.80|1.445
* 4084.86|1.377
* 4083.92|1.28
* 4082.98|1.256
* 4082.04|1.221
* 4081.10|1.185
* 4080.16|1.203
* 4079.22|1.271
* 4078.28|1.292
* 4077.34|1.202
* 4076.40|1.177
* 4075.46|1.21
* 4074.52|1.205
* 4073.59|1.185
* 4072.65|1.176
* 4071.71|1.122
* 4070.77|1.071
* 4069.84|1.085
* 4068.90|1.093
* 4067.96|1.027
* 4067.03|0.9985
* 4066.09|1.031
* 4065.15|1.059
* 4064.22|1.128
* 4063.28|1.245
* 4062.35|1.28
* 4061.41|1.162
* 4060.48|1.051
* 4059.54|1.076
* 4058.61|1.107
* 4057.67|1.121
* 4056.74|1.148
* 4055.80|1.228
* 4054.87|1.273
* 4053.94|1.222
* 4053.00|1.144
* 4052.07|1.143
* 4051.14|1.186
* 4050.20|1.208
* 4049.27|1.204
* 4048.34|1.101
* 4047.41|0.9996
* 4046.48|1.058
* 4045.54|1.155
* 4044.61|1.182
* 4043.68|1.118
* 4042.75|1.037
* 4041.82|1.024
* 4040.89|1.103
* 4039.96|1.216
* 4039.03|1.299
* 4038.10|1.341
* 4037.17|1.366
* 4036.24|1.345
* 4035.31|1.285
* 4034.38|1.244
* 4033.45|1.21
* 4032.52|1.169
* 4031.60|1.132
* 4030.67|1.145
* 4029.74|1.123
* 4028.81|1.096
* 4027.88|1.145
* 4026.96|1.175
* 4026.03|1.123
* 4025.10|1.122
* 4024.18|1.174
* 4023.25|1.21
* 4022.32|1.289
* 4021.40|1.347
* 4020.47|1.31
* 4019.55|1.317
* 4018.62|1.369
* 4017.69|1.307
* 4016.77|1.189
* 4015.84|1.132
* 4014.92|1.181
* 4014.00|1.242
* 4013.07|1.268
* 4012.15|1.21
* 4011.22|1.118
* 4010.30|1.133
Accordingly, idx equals 1.3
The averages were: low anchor 1.18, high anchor 1.18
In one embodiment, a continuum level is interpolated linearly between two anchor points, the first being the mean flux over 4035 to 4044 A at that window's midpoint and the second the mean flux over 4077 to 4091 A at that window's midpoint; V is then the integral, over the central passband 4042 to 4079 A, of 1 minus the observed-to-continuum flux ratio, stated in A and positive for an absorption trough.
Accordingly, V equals 2.9 A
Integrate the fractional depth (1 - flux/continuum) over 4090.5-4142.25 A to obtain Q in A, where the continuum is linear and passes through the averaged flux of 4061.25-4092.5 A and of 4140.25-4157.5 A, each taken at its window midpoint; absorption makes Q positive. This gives 1.3 A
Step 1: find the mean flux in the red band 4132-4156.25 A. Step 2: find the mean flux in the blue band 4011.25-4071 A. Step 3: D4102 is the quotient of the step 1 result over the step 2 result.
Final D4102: 1.0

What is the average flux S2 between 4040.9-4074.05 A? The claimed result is 1.13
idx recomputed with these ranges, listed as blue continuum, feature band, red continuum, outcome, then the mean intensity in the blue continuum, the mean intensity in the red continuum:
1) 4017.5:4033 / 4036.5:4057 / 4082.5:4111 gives 0.22 A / 1.21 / 1.14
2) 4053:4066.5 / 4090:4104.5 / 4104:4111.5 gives -0.02 A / 1.15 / 1.06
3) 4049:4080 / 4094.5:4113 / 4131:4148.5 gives 1.12 A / 1.16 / 1.11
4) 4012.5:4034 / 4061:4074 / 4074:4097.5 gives 1.03 A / 1.21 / 1.22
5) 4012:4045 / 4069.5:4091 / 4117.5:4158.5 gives -0.63 A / 1.21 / 1.18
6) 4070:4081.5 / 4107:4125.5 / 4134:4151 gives -0.79 A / 1.19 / 1.13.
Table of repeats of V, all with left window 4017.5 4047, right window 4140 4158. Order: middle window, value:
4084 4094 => -0.61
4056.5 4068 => 0.74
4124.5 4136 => -0.24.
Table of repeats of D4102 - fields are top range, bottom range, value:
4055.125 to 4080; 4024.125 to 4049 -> 0.98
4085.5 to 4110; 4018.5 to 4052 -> 0.94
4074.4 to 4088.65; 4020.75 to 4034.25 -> 1.07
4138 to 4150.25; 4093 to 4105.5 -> 1.06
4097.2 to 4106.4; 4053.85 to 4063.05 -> 0.88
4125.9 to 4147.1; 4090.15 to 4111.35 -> 1.08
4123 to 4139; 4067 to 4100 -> 1.00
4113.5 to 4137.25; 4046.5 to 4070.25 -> 1.08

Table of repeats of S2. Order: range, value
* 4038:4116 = 1.15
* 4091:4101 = 1.07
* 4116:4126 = 1.26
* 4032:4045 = 1.21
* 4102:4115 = 1.09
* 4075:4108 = 1.16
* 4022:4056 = 1.18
